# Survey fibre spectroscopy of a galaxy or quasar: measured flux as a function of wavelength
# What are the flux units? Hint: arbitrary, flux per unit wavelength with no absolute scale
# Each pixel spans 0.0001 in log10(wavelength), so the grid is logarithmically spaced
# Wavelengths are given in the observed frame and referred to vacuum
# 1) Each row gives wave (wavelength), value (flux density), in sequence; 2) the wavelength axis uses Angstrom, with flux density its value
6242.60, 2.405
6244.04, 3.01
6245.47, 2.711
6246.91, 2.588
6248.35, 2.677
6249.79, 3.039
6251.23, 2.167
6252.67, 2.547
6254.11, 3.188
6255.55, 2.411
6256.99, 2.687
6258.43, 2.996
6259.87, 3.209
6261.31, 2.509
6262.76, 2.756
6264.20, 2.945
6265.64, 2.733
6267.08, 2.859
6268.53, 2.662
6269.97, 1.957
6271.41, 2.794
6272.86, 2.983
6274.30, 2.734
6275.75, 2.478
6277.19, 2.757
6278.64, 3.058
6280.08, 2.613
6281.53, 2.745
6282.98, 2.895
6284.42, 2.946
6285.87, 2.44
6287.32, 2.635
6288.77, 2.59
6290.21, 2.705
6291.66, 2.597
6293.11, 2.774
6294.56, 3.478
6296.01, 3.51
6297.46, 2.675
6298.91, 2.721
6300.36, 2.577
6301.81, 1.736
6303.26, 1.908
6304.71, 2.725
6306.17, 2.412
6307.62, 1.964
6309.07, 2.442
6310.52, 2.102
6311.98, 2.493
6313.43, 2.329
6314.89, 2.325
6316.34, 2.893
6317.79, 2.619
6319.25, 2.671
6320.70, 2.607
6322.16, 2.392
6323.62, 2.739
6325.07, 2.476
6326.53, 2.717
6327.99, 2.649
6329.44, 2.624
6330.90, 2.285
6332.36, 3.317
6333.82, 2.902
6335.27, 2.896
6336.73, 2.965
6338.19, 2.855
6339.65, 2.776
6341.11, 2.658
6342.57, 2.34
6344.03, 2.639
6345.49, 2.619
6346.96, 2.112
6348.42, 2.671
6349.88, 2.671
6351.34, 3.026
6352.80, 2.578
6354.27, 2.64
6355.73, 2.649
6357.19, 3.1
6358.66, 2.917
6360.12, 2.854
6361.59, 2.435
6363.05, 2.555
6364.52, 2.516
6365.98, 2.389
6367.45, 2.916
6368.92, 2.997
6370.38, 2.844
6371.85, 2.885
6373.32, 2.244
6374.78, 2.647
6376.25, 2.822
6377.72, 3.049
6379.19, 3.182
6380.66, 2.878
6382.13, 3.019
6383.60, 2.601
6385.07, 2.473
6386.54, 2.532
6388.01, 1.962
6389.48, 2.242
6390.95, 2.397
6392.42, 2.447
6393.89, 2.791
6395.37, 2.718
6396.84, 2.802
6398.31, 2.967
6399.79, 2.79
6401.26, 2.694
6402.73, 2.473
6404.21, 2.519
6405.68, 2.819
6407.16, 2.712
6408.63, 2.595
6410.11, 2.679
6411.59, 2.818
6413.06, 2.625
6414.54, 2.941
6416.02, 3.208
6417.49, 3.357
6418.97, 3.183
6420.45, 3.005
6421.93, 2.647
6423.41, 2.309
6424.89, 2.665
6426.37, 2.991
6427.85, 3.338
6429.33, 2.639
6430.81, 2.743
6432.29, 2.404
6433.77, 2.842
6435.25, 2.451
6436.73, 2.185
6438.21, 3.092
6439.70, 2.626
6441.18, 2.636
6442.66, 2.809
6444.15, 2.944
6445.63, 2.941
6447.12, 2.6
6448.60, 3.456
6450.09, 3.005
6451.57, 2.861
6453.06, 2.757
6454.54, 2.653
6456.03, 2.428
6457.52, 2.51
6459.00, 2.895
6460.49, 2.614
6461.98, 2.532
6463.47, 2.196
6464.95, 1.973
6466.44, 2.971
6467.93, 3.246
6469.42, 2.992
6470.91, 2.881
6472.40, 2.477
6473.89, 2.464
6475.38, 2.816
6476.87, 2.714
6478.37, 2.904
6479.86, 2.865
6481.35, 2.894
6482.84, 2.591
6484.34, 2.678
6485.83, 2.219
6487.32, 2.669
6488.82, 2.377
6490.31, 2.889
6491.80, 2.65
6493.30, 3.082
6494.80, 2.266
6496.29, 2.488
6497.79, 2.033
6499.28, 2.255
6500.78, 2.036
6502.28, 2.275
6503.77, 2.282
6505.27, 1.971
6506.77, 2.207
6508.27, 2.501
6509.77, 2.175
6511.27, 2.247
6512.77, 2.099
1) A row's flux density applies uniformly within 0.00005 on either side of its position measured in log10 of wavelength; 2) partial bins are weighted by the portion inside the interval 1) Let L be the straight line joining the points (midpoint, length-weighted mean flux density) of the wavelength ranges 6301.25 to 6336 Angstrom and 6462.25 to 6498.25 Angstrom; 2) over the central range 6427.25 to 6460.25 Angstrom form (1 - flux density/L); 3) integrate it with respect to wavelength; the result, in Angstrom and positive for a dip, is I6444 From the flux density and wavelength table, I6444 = -1.8 Angstrom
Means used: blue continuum 2.51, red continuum 2.64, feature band 2.76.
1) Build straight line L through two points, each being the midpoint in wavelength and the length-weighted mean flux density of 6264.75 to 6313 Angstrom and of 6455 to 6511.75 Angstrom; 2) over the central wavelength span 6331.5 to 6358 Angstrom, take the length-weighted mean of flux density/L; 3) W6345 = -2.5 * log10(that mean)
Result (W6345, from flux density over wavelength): -0.06 mag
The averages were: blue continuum 2.63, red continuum 2.53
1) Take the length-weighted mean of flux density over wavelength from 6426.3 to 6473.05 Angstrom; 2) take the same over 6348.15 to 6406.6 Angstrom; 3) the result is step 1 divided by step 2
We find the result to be 1.02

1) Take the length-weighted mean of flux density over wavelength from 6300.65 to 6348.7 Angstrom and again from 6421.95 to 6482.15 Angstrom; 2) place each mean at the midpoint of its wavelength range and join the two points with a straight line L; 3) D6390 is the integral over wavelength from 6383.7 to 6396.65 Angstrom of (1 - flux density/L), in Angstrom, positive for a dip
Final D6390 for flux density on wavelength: 0.8 Angstrom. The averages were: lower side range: 2.54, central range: 2.47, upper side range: 2.73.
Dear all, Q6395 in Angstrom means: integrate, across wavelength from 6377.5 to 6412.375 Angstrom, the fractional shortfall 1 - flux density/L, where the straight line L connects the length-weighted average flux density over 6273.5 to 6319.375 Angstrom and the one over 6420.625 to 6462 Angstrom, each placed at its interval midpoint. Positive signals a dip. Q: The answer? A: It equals 0.4 Angstrom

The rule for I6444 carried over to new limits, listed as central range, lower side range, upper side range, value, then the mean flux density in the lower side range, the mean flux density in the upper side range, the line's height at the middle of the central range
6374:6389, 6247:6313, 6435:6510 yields -0.4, 2.66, 2.61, 2.63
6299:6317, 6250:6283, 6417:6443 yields 2.6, 2.73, 2.77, 2.74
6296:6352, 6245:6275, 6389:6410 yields 2.3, 2.72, 2.65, 2.69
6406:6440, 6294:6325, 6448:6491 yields -1.7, 2.53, 2.7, 2.65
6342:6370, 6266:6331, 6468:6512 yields -0.9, 2.61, 2.52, 2.58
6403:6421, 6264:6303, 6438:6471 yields -0.7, 2.71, 2.76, 2.75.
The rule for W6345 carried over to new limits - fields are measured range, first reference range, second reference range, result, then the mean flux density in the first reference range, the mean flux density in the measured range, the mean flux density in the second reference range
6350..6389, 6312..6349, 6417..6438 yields -0.01 mag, 2.64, 2.72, 2.77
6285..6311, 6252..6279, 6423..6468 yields 0.07 mag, 2.75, 2.56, 2.72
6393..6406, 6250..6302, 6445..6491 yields 0.00 mag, 2.74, 2.72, 2.71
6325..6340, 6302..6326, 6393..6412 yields -0.12 mag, 2.43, 2.78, 2.72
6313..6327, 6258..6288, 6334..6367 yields 0.05 mag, 2.75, 2.58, 2.68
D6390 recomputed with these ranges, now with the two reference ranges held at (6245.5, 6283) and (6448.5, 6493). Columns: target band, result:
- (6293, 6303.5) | 0.08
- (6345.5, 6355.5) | 0.36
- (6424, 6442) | -0.07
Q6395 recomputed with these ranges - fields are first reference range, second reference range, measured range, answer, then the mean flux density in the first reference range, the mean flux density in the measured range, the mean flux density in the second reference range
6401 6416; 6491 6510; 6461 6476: -1.2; 2.71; 2.65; 2.33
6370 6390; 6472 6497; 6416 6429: -1.4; 2.67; 2.94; 2.65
